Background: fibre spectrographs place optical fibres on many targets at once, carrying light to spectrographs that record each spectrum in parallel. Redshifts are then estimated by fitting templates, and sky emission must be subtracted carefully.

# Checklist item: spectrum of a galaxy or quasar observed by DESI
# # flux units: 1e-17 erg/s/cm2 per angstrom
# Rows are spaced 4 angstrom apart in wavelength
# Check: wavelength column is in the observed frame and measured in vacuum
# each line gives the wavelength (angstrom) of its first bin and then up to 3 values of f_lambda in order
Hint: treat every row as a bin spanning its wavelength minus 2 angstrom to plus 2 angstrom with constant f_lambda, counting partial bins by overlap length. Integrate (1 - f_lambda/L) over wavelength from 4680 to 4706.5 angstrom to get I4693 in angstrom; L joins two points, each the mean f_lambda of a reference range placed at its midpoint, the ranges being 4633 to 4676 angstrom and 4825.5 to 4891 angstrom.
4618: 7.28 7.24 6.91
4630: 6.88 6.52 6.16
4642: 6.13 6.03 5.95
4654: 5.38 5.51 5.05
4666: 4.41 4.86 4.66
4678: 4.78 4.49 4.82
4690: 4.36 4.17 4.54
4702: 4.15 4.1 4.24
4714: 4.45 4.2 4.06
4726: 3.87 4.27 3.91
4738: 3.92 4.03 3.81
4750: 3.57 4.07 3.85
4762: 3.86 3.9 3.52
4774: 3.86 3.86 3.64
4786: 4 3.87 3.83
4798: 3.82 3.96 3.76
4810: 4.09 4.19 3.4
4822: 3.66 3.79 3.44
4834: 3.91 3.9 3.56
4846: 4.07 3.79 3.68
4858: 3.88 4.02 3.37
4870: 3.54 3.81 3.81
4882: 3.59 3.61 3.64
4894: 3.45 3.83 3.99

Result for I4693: 3.9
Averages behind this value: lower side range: 5.49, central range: 4.39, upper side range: 3.73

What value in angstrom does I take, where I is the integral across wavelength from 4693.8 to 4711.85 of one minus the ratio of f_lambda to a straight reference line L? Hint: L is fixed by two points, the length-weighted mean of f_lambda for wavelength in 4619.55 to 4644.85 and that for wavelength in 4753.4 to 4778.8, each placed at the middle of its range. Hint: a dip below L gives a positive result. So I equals 3.2 angstrom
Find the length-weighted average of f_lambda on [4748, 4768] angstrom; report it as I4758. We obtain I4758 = 3.85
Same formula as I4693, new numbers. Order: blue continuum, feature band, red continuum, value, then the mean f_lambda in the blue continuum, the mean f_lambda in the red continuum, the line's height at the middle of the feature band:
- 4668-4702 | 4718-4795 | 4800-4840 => 5.06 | 4.56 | 3.81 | 4.16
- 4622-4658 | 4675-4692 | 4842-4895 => 3.42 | 6.26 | 3.71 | 5.77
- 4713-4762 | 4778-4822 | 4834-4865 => 0.59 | 3.99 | 3.83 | 3.9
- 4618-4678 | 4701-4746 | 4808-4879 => 8.48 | 5.85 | 3.77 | 5.05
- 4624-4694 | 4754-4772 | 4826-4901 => 2.95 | 5.43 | 3.72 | 4.56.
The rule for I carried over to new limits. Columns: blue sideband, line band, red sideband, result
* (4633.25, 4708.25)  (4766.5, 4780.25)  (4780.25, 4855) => 1.37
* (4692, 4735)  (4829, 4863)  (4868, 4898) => -0.41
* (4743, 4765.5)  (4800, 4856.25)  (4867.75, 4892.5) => -0.97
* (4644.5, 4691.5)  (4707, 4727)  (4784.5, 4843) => 1.91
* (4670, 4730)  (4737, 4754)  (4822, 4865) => 1.32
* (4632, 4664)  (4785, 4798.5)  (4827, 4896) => 1.62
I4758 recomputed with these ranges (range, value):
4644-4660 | 5.72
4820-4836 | 3.7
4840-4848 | 3.82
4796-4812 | 3.91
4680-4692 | 4.56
